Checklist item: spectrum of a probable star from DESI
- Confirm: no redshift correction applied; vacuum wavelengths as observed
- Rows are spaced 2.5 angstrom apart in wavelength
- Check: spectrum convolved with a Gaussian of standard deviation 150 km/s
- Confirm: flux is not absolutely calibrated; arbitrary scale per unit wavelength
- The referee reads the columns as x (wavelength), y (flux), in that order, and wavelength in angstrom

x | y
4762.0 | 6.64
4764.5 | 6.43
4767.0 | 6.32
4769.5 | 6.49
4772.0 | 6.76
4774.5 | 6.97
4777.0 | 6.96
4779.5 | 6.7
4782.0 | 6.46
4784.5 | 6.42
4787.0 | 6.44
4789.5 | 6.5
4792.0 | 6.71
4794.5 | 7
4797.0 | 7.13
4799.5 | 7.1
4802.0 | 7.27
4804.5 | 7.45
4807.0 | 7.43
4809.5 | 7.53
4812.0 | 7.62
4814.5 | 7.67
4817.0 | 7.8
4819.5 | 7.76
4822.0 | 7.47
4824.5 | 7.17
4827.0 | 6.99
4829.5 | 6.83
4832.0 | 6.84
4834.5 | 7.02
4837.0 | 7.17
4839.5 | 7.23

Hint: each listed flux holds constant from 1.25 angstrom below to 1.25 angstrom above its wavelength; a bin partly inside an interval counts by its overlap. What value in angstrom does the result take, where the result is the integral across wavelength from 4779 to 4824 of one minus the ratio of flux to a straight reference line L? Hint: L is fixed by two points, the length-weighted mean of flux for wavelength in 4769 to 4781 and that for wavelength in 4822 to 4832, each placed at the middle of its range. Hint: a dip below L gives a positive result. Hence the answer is -1.5 angstrom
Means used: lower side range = 6.79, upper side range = 7.04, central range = 7.14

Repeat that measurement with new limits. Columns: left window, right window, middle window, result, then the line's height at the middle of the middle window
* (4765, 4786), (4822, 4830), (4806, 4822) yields -1.49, 6.98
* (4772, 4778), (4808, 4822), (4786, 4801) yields 0.90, 7.26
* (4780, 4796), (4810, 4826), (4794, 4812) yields -0.56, 7.09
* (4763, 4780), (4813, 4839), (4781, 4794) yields 0.58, 6.84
